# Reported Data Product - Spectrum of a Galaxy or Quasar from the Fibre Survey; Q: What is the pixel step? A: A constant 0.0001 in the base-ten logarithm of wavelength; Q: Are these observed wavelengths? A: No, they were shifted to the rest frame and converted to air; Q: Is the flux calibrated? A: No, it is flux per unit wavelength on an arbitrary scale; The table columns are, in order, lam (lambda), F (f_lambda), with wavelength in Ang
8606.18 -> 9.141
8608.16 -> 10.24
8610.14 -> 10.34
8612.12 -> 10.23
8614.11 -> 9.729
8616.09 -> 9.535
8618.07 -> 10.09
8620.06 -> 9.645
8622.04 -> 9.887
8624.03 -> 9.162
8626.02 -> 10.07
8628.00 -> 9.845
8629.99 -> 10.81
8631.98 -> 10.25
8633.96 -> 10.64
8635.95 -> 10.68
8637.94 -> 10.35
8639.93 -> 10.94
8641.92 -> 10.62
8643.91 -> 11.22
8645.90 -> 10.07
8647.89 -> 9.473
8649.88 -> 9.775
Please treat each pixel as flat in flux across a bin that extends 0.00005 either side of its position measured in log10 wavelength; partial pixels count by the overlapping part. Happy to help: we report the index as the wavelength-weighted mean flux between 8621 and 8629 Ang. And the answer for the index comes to 9.74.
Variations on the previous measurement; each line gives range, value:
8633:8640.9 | 10.6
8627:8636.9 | 10.5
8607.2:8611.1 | 10.3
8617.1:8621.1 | 9.87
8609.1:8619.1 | 9.99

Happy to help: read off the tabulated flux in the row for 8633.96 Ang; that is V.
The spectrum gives 10.64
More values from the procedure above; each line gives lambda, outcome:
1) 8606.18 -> 9.141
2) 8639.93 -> 10.94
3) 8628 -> 9.845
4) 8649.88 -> 9.775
